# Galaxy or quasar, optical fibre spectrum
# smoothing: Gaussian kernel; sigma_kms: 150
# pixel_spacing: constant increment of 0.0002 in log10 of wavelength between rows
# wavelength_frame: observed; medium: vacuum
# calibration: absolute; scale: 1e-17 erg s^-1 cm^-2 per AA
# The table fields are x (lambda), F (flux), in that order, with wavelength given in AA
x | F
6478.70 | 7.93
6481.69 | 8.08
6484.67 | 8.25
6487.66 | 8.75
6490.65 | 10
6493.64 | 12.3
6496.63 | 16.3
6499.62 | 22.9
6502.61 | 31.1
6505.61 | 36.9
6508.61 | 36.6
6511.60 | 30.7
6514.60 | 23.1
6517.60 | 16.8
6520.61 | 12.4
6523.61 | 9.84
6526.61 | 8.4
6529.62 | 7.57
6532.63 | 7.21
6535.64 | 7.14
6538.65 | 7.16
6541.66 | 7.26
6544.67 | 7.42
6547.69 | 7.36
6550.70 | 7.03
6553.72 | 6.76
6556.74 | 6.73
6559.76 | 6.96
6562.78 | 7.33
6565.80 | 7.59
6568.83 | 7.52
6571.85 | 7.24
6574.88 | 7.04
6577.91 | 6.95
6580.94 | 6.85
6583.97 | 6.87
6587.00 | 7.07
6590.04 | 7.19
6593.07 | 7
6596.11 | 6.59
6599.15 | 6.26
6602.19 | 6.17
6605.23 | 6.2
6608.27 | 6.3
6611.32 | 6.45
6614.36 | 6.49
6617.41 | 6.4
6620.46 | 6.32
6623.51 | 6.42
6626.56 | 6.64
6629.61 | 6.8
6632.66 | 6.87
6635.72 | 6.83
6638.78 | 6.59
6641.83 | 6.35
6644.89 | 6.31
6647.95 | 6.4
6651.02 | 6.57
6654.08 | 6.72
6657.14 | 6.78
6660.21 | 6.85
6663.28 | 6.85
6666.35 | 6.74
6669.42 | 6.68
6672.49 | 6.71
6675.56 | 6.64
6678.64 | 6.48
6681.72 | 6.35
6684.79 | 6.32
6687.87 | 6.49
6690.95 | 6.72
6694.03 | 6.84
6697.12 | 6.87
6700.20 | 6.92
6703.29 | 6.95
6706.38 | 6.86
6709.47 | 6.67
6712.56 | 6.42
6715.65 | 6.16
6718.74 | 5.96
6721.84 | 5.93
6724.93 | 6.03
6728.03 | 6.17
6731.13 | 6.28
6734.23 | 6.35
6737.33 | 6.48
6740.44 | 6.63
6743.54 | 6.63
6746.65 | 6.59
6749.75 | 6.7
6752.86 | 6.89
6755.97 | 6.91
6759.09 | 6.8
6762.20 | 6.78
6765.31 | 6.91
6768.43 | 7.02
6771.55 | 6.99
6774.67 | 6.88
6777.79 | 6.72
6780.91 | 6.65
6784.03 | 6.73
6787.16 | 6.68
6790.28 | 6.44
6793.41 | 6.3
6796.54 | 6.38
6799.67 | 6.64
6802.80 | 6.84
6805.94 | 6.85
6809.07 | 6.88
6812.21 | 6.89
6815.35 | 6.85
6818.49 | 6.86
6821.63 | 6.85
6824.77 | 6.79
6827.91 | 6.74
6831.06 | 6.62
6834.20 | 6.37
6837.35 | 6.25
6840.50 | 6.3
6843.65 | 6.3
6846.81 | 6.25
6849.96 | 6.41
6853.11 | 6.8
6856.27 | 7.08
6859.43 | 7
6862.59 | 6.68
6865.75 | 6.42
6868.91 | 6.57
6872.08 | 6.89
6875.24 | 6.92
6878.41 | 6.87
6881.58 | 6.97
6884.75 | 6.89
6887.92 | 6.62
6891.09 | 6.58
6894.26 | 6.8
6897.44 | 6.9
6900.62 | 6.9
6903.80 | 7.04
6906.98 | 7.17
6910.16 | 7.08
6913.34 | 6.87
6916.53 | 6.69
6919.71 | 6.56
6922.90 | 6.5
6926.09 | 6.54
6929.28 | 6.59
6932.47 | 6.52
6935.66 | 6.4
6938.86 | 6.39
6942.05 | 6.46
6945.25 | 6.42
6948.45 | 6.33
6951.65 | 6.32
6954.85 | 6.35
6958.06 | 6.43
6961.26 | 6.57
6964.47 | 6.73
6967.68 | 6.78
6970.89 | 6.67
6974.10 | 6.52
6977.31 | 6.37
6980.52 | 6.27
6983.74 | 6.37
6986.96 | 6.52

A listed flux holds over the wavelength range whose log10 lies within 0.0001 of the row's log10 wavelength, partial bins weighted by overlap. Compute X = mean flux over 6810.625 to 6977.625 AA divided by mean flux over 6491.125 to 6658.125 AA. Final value 0.67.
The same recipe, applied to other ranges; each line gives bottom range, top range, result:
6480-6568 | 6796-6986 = 0.50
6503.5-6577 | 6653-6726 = 0.54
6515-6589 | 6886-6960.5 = 0.81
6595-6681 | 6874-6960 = 1.02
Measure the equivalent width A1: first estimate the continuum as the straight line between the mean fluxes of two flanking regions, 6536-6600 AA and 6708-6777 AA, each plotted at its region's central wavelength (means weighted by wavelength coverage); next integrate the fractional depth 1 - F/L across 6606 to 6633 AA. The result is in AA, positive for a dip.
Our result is 1.6 AA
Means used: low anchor 7.07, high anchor 6.56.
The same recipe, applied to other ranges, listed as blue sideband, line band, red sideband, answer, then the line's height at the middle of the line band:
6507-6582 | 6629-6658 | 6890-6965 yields 9.2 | 9.66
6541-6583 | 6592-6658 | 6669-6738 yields 3.2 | 6.85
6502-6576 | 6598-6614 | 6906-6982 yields 7.3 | 11.6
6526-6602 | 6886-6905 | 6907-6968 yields -0.5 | 6.63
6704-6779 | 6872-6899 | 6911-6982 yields -1.2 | 6.54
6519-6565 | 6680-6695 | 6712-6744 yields 0.1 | 6.59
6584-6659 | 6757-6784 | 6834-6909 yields -0.7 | 6.66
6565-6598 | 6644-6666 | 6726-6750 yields 0.4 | 6.78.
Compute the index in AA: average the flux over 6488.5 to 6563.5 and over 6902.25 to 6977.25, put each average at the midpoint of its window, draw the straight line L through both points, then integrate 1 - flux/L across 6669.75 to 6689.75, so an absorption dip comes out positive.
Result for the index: 8.5 AA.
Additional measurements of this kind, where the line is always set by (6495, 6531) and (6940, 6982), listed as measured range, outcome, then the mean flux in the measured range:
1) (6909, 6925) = 2.40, 6.72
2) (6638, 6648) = 6.20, 6.41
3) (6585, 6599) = 8.78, 6.89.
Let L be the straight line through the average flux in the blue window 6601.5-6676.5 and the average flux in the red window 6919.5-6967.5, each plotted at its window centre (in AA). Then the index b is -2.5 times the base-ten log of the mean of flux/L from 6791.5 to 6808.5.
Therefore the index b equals -0.015 mag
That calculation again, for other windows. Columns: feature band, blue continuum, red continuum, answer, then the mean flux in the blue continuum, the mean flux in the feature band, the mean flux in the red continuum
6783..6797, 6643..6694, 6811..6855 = 0.01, 6.61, 6.51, 6.59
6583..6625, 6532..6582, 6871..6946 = 0.09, 7.15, 6.55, 6.73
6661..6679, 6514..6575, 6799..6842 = 0.16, 8.67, 6.7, 6.7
